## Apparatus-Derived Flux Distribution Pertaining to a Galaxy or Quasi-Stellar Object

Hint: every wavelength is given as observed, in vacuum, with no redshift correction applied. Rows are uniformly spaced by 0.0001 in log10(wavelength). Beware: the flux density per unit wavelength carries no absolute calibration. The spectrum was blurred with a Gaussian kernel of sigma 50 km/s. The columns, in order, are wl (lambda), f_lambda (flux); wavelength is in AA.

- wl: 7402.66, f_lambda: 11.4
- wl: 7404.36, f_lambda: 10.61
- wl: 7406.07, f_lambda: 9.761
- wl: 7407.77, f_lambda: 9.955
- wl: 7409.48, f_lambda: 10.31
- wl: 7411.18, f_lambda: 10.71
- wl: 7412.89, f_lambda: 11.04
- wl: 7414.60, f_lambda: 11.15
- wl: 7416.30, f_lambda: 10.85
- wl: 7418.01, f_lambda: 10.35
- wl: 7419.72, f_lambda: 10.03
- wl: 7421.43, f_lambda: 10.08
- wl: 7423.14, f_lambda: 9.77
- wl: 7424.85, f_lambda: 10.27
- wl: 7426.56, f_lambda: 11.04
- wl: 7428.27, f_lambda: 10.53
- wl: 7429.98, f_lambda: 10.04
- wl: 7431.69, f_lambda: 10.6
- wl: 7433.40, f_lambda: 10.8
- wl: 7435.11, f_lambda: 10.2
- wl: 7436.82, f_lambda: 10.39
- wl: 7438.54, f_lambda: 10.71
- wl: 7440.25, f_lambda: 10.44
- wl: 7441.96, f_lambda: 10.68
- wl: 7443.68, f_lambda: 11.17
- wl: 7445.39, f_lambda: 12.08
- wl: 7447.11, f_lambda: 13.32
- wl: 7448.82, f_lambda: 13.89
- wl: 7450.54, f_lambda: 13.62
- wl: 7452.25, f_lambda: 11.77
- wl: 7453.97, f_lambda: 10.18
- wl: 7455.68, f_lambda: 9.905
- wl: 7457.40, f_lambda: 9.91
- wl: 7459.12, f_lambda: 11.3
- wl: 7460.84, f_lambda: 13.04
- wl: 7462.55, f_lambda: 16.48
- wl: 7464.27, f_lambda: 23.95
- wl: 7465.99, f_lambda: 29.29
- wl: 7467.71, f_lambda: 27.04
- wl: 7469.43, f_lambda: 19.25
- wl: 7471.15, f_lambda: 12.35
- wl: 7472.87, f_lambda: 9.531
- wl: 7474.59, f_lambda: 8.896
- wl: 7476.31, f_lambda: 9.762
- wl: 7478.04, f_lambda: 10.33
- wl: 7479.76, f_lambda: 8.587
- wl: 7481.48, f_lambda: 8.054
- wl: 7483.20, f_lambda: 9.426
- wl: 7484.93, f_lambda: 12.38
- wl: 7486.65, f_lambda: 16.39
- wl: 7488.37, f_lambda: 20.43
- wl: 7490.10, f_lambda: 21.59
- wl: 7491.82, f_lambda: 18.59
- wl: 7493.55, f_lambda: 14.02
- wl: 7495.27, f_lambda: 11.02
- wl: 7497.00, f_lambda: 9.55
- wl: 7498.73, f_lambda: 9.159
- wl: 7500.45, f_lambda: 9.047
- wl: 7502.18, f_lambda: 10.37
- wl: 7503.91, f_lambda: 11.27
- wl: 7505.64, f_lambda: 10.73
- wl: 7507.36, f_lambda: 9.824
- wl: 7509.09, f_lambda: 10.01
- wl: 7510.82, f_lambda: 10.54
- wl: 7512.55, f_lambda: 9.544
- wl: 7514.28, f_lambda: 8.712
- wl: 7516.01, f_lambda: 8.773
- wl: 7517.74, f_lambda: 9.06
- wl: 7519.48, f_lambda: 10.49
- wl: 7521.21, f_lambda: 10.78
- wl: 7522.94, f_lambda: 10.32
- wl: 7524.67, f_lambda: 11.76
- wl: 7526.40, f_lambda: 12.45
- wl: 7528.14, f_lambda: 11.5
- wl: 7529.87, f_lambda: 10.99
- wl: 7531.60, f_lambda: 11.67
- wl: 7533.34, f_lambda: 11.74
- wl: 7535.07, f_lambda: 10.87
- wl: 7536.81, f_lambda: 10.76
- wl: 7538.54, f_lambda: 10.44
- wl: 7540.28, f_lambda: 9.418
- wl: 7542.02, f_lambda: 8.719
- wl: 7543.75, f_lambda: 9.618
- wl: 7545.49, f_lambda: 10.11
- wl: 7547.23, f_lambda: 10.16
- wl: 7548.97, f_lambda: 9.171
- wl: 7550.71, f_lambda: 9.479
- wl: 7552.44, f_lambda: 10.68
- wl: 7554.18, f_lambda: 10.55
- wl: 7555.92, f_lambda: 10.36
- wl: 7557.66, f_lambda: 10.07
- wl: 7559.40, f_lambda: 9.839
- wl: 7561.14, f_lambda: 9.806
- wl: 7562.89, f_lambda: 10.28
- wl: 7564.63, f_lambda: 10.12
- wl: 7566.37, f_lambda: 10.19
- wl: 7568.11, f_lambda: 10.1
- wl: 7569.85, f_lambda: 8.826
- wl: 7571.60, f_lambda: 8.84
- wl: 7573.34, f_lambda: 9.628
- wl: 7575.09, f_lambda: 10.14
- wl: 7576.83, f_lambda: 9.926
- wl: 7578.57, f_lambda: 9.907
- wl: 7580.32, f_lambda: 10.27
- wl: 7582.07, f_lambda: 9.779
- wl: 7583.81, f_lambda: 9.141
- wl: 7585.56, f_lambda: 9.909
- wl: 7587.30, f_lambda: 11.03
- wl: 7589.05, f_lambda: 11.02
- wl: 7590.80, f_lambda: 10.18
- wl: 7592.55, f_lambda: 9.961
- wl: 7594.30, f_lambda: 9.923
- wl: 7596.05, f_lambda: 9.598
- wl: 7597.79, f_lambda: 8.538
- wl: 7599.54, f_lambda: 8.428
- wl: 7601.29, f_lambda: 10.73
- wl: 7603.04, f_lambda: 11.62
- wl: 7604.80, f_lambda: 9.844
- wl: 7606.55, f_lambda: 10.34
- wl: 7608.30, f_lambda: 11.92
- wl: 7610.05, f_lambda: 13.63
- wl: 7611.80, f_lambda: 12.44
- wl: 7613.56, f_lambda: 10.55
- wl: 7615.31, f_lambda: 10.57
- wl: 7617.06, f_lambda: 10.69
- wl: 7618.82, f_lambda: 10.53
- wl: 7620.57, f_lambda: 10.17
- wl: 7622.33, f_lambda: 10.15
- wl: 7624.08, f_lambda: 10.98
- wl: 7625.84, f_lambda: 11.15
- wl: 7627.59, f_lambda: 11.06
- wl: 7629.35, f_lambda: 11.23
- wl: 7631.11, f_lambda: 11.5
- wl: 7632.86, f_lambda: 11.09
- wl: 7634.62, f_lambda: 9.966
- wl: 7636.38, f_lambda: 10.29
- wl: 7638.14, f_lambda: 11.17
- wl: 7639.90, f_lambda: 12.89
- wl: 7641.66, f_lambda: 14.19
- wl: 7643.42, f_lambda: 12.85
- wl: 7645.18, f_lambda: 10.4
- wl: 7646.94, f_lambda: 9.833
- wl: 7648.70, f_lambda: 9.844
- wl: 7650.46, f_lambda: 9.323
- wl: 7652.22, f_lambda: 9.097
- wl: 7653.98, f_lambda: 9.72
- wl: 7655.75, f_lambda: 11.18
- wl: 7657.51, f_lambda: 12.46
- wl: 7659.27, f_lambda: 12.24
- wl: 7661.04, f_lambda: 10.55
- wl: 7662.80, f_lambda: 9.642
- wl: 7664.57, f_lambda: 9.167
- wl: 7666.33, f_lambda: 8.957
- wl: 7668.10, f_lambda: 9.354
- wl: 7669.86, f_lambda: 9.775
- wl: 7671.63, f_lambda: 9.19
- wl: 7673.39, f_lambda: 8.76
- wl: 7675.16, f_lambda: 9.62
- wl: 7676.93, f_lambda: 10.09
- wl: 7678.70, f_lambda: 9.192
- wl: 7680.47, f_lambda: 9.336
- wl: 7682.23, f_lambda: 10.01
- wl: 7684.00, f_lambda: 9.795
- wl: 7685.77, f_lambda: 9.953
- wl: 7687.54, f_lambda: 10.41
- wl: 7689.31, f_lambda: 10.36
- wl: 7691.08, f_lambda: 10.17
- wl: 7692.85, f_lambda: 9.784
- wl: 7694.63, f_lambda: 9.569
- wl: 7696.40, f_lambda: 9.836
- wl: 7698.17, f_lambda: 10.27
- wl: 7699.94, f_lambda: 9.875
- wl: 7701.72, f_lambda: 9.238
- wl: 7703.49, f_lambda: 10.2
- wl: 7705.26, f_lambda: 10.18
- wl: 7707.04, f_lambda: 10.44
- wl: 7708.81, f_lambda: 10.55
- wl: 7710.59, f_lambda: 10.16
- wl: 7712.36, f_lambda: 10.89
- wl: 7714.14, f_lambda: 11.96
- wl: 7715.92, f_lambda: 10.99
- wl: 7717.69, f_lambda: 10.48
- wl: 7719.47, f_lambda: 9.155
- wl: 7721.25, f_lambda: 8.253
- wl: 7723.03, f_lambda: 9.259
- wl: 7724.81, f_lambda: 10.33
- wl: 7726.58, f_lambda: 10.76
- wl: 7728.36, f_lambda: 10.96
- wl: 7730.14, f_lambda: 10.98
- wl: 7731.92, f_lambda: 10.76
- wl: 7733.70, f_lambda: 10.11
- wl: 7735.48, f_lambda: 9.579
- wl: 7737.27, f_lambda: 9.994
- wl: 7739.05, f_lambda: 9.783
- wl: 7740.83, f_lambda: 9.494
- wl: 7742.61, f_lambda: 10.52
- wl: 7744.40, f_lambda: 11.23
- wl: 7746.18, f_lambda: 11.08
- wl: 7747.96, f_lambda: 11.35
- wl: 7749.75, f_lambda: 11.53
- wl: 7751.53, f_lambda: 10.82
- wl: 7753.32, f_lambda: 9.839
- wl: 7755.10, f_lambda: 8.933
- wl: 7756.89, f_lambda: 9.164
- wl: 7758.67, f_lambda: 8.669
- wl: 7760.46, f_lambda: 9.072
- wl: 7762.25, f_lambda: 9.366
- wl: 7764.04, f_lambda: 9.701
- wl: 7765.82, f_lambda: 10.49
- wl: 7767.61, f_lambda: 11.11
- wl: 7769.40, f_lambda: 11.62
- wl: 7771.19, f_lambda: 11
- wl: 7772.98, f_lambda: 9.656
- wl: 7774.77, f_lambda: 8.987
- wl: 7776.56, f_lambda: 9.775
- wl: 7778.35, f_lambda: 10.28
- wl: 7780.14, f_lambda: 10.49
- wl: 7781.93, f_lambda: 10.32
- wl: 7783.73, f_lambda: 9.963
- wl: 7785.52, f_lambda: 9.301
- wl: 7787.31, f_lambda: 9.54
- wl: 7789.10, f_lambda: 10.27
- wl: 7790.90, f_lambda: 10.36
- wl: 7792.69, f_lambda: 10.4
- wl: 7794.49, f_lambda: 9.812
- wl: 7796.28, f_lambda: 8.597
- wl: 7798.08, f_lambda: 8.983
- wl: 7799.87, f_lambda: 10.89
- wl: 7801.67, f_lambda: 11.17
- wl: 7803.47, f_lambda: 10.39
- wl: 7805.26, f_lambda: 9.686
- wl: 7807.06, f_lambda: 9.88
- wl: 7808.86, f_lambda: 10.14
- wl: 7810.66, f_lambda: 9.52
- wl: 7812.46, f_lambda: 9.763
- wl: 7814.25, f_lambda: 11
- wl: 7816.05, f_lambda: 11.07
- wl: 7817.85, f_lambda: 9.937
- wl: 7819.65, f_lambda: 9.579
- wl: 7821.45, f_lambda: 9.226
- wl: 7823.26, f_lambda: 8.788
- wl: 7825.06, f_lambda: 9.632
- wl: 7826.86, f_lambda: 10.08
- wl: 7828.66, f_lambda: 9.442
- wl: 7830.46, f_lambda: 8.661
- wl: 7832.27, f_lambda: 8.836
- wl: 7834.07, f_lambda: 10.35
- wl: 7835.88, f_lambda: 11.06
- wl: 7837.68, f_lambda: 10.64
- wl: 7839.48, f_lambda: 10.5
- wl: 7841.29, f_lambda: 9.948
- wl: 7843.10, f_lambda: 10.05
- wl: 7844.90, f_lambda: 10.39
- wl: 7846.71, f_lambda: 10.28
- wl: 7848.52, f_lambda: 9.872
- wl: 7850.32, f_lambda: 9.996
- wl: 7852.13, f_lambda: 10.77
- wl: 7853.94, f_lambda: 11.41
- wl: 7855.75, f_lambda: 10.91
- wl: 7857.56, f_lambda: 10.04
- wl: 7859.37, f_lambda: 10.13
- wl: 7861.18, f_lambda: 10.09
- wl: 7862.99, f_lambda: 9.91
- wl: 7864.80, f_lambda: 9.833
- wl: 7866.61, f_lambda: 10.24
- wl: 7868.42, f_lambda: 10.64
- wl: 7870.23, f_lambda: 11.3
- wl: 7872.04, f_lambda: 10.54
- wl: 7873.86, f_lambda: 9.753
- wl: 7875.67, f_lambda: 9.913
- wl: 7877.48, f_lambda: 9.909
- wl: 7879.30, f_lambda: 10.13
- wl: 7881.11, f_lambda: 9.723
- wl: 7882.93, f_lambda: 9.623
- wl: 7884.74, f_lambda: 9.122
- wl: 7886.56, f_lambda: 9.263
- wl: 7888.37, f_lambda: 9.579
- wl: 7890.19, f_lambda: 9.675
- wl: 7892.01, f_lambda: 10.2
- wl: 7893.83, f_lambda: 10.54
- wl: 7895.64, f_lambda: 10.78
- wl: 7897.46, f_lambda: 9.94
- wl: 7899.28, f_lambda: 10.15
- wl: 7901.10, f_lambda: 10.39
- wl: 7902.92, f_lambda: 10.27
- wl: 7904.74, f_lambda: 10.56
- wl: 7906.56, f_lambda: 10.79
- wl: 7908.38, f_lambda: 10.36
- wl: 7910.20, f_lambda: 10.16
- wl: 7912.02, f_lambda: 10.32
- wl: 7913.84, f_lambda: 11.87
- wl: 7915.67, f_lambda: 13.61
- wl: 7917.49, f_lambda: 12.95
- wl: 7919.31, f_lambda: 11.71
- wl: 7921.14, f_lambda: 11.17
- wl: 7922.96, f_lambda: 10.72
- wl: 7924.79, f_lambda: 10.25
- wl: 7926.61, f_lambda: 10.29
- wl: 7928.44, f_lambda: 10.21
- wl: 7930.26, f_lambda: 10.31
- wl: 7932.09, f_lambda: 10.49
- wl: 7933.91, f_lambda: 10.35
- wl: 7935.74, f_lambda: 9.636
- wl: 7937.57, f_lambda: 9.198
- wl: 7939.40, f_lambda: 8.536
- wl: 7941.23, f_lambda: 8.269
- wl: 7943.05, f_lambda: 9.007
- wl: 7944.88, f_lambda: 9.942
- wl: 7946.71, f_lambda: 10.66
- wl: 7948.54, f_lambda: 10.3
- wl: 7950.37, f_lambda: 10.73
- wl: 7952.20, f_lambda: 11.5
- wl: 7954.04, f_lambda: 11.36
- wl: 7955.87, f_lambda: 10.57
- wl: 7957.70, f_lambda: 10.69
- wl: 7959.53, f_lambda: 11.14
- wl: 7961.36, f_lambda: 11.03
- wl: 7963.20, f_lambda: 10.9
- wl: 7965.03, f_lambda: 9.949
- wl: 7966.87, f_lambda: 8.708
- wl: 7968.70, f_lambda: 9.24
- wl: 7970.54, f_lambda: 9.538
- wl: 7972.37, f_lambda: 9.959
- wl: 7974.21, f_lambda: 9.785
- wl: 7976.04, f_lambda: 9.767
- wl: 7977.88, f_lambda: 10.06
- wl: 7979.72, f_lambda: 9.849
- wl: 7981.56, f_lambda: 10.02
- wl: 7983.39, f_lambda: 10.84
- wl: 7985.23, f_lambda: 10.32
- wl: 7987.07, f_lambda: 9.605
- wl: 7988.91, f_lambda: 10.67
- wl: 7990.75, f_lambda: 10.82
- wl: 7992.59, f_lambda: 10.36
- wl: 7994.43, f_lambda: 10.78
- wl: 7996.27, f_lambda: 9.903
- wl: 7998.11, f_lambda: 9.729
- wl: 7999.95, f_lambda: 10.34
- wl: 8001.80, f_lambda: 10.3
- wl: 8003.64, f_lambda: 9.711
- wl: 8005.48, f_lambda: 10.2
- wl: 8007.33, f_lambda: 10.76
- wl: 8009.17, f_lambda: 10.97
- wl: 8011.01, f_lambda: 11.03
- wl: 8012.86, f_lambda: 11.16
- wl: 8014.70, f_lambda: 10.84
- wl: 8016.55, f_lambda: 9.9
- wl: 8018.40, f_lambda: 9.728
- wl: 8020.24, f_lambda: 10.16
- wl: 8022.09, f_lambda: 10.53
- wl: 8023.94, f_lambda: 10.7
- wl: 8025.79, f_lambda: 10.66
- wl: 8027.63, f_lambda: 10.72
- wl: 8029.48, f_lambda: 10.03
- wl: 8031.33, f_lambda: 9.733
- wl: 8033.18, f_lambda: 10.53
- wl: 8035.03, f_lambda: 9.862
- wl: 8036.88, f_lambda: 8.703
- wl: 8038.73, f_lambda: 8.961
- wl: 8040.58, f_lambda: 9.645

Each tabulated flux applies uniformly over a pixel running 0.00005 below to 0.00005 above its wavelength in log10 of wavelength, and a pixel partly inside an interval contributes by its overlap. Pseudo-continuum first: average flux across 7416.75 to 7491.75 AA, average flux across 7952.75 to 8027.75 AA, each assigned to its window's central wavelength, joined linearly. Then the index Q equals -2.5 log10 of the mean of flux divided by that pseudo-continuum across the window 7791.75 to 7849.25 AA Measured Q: 0.12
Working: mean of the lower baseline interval 12.8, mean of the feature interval 9.96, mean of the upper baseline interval 10.3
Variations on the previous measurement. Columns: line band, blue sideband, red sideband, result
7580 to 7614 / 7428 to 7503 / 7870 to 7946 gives 0.17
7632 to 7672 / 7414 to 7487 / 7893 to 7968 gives 0.09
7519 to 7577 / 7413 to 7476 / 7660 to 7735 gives 0.12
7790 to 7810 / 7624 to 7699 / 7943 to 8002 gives 0.03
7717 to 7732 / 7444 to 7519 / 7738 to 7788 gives 0.04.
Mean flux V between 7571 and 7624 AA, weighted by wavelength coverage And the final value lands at 10.3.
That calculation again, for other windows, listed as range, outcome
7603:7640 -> 11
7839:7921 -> 10.4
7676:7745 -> 10.1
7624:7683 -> 10.5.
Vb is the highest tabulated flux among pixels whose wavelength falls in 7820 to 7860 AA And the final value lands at 11.41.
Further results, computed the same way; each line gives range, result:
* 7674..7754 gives 11.96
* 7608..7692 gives 14.19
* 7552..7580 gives 10.68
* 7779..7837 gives 11.17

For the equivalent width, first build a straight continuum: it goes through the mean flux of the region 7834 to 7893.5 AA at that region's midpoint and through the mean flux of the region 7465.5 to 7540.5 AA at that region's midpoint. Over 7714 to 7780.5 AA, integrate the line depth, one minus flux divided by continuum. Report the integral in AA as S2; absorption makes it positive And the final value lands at 3.9 AA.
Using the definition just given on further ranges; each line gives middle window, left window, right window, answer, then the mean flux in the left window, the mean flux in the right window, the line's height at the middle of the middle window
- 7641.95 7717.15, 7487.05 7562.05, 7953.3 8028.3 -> 4.53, 11.1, 10.3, 10.8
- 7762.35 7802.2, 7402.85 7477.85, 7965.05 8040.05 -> 3.13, 12.2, 10.1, 11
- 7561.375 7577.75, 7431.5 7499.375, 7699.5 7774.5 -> 3.15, 13.3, 10.2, 12.1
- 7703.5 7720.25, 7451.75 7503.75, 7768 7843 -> 0.80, 13.7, 10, 11.1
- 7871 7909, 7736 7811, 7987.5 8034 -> 0.65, 10.1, 10.4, 10.2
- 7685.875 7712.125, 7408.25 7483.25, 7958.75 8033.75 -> 2.76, 12.1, 10.3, 11.3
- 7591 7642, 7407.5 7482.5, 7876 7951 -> 2.82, 12.1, 10.3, 11.5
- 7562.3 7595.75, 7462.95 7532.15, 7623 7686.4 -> 4.59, 12.7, 10.4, 11.5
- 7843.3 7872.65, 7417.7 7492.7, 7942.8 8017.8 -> 1.47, 12.9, 10.3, 10.9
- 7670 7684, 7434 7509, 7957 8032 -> 2.85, 13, 10.3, 11.9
